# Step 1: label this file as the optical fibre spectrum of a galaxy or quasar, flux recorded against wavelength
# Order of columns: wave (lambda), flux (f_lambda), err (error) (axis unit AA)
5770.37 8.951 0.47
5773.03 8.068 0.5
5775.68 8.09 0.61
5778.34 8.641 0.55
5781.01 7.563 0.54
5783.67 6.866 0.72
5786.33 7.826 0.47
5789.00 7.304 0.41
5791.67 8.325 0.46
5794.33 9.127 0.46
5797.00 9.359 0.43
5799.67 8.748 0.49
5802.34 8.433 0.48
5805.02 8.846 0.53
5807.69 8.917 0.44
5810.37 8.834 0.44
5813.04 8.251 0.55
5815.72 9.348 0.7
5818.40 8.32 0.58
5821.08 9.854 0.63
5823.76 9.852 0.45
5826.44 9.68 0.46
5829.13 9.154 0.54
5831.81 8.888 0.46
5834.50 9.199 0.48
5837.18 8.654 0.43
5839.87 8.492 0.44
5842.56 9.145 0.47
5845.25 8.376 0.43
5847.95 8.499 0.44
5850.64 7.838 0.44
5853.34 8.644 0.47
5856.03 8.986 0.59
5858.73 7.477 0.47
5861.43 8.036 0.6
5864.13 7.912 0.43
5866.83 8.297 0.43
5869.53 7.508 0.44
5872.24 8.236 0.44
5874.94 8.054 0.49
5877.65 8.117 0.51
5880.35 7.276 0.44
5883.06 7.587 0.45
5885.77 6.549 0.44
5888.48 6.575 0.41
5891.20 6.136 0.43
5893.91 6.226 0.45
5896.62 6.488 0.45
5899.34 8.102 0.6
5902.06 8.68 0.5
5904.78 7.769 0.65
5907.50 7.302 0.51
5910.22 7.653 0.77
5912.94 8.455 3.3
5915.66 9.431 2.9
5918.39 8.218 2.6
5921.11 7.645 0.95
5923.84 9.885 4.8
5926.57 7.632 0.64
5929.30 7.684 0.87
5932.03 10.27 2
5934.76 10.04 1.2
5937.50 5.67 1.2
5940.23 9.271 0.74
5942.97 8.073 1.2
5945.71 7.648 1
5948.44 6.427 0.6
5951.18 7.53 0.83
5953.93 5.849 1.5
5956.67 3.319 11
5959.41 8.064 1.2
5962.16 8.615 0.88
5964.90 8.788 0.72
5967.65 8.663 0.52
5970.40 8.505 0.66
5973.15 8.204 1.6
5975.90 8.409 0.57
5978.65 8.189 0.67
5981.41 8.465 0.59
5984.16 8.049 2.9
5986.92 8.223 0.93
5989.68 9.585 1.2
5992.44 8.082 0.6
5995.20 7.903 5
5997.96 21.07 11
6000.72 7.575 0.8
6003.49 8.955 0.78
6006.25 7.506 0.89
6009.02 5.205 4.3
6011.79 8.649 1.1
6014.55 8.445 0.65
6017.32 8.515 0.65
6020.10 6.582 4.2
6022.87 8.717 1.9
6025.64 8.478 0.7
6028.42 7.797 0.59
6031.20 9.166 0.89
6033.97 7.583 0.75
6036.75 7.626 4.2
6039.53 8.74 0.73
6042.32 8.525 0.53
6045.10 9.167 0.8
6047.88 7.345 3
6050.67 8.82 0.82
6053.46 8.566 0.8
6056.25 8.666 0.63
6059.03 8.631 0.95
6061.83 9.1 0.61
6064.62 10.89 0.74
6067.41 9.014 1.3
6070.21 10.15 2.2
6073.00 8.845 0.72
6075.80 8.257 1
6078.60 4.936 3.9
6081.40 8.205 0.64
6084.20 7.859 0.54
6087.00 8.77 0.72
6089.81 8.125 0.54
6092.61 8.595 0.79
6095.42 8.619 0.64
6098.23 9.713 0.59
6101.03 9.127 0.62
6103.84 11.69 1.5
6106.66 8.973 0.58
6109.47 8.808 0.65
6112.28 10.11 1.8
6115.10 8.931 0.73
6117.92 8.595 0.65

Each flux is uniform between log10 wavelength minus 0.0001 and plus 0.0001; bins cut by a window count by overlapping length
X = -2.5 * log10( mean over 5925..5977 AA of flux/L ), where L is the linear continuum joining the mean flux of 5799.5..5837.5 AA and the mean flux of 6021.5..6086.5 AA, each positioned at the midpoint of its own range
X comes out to 0.117 mag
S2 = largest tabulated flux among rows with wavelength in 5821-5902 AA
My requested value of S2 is 9.854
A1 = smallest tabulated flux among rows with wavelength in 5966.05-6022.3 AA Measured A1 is 5.205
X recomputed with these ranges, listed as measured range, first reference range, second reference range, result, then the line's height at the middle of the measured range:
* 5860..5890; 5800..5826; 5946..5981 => 0.10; 8.4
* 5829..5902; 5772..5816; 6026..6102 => 0.06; 8.41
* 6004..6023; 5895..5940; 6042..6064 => 0.12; 8.55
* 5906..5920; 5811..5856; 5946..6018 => 0.05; 8.59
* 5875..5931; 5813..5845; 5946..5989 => 0.09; 8.35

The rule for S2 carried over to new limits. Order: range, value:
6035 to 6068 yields 10.89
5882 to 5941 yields 10.27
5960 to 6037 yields 21.07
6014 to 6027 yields 8.717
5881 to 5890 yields 7.587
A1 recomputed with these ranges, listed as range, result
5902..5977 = 3.319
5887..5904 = 6.136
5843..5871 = 7.477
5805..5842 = 8.251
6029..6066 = 7.345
